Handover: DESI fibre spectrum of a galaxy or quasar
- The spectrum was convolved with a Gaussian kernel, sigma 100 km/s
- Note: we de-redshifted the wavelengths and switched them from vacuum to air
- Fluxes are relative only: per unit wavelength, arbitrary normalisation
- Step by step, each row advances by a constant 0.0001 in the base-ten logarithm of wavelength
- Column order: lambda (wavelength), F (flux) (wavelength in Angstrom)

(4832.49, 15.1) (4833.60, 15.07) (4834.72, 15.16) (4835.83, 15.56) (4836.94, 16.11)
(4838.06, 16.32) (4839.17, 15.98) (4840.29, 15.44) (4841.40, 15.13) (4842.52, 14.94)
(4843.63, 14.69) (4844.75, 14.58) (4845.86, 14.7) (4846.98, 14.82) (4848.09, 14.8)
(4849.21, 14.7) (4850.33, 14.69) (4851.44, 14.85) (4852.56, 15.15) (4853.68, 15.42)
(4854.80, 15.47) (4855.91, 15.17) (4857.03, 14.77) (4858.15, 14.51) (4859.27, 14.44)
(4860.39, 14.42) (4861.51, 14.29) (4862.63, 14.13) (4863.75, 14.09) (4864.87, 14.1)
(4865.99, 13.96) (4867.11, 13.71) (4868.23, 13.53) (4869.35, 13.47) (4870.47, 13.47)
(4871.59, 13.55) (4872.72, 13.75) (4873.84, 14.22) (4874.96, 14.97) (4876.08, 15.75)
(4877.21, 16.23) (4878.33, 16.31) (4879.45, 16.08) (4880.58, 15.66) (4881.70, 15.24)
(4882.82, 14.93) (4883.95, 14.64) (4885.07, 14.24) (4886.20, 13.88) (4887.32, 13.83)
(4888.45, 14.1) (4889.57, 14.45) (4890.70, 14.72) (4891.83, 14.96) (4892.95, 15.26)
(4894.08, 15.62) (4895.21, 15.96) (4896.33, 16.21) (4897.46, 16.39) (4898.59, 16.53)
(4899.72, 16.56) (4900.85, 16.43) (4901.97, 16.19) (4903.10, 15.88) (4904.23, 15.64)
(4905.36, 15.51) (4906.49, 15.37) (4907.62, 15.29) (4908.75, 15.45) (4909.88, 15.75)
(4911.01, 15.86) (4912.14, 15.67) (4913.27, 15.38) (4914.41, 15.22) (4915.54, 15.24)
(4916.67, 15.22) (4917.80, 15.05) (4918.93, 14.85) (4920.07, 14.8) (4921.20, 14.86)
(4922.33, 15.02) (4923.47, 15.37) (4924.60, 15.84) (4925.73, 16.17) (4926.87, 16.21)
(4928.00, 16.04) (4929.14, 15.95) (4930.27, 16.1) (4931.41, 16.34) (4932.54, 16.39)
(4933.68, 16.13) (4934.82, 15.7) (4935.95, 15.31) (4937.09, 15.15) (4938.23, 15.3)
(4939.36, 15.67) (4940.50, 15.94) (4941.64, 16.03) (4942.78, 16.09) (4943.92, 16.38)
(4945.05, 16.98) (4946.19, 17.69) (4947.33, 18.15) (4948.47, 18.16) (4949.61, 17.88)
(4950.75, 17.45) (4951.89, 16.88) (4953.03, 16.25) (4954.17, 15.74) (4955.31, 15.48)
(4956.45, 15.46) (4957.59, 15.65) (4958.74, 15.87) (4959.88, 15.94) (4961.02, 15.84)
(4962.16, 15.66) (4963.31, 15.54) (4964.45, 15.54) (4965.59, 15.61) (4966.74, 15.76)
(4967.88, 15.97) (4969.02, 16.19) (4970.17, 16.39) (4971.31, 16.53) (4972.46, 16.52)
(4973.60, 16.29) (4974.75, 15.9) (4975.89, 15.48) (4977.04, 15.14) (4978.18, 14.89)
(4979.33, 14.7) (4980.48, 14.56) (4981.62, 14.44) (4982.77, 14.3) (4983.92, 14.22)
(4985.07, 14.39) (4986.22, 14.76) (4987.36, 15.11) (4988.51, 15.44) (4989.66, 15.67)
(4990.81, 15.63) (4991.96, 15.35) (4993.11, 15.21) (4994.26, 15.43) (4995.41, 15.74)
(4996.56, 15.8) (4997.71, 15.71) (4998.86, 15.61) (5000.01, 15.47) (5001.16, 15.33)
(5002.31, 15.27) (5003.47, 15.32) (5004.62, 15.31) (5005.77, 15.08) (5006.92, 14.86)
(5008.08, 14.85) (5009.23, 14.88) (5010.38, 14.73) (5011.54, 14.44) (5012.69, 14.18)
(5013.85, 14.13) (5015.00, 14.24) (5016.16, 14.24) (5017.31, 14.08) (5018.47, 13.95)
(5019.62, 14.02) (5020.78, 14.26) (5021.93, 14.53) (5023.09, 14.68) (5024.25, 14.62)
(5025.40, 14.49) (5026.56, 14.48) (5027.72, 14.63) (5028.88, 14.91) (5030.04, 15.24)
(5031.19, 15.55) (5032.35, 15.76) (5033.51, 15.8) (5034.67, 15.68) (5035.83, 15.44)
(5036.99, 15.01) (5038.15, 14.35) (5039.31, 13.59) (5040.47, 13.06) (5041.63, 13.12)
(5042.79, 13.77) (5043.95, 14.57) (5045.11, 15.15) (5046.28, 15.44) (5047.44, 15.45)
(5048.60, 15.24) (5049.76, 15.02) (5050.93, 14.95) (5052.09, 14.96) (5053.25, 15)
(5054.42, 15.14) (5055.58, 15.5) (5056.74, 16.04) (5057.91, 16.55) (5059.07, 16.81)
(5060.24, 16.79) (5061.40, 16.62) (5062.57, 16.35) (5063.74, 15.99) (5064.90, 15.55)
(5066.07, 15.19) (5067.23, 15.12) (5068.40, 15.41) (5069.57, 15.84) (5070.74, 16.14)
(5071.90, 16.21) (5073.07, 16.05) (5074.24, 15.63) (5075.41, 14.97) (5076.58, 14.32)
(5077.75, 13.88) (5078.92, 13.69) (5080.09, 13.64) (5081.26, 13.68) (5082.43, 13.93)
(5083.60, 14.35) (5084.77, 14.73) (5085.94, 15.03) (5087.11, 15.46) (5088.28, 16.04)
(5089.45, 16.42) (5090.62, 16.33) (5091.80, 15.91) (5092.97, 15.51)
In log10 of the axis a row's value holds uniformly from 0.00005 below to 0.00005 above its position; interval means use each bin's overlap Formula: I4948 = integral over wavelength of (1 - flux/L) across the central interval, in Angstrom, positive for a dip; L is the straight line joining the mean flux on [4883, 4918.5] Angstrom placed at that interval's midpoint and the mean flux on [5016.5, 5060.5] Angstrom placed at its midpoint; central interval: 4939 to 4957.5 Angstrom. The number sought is -1.72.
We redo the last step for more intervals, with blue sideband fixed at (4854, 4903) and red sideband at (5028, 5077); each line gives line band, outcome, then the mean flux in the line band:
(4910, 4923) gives -0.2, 15.2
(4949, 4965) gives -1.1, 16.1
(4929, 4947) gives -1.3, 16.1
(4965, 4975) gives -0.7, 16.1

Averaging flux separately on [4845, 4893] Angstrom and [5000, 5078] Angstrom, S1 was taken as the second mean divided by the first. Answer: 1.0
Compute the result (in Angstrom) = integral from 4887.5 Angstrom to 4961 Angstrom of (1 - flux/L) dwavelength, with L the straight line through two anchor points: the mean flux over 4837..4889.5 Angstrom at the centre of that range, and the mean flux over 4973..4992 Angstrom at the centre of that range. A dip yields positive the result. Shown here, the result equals -4.7 Angstrom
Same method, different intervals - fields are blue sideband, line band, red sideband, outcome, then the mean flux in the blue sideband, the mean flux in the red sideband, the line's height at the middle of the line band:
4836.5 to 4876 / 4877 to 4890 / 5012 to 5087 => -0.22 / 14.6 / 15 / 14.7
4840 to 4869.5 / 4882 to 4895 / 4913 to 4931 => 0.33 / 14.6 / 15.5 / 15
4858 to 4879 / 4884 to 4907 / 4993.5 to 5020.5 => -1.43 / 14.4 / 14.9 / 14.5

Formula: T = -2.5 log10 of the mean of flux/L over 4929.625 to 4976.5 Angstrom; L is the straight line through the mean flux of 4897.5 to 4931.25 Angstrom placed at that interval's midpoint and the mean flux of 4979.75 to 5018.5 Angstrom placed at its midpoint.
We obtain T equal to -0.06 mag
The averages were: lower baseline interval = 15.7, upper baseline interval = 14.9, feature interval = 16.2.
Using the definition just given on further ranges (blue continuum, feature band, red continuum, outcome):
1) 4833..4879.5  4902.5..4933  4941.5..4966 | 0.016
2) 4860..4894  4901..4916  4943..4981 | -0.033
